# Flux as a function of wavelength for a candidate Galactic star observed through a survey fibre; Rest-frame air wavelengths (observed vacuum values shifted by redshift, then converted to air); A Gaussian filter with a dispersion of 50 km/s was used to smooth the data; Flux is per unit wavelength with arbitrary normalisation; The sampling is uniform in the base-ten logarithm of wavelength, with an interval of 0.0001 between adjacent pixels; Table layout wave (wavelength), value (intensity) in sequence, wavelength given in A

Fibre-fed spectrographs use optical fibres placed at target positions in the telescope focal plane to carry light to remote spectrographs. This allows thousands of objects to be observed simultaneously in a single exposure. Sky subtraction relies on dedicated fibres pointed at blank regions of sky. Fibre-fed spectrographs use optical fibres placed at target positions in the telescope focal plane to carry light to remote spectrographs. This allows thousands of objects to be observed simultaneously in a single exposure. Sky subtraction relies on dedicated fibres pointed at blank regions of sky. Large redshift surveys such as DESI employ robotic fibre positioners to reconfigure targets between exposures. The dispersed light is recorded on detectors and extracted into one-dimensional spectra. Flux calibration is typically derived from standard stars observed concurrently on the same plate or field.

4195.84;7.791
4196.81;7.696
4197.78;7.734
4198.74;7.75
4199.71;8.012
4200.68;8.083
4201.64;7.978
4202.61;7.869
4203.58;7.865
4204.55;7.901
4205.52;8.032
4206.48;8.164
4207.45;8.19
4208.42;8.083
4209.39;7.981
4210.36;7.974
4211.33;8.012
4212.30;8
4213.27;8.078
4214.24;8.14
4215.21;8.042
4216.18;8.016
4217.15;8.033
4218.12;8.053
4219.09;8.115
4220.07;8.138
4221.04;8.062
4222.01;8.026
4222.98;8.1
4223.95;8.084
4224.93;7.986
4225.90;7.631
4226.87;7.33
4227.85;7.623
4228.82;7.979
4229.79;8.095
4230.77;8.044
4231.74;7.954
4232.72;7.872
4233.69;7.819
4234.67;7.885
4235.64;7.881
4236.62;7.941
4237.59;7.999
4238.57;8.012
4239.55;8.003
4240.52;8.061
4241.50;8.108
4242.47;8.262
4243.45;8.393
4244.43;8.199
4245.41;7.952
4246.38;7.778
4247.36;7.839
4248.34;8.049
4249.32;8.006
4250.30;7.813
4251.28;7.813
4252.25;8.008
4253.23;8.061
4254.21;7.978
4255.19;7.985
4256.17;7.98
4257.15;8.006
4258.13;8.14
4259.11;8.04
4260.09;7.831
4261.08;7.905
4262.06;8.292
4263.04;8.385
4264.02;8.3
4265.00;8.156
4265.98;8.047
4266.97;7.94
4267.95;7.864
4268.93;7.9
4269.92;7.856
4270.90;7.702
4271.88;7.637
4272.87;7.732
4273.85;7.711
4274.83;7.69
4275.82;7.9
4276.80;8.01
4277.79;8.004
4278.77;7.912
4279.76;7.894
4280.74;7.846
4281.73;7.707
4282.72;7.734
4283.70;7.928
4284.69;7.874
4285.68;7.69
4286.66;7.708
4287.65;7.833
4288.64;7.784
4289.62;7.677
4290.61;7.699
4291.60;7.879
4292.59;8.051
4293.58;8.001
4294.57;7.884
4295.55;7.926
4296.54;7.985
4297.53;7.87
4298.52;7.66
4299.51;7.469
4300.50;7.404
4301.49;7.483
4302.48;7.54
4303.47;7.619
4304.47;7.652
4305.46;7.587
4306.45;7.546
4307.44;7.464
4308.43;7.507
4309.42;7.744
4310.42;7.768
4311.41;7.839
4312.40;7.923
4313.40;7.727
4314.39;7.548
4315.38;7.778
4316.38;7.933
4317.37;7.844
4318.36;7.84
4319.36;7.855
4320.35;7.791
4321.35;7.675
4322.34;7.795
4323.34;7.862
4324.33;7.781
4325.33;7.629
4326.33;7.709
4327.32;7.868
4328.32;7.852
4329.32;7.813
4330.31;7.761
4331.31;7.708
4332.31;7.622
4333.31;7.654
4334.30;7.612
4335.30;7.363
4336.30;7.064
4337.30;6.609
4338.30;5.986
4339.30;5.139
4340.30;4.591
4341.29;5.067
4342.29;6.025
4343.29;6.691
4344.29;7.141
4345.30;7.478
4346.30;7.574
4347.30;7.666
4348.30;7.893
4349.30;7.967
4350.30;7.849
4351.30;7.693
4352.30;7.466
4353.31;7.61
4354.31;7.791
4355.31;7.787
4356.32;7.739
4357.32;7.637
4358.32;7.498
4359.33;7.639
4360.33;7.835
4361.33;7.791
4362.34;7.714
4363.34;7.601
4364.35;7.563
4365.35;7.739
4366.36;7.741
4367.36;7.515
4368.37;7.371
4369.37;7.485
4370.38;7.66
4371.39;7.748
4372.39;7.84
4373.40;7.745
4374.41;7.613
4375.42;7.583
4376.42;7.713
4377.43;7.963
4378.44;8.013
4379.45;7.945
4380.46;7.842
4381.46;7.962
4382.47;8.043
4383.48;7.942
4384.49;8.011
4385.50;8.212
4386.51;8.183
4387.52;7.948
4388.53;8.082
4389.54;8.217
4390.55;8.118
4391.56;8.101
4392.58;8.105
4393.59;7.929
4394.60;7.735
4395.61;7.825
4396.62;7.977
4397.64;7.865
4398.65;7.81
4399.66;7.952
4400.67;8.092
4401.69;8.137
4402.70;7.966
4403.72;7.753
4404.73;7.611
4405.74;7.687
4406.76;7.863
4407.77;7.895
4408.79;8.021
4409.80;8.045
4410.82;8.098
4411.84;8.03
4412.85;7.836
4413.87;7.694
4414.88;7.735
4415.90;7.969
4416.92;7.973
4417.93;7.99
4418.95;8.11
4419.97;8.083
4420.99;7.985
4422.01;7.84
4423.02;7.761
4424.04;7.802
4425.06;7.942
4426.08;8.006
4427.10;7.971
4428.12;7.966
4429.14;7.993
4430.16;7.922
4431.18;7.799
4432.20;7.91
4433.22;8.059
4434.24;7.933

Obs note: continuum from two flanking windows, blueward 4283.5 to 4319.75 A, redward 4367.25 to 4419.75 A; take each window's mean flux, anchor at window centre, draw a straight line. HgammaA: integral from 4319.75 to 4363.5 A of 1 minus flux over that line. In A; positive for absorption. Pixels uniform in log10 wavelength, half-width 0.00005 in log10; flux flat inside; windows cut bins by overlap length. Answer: 2.5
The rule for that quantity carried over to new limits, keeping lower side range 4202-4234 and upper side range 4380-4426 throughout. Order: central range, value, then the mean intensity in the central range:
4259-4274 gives 0.0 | 7.96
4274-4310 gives 1.0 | 7.75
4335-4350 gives 2.4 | 6.69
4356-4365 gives 0.3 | 7.67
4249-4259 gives 0.0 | 7.99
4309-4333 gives 0.6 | 7.77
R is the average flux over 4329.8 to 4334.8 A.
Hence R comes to 7.68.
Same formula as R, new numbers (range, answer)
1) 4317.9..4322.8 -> 7.79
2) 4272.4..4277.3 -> 7.81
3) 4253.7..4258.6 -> 8.02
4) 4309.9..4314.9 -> 7.76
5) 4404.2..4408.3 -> 7.77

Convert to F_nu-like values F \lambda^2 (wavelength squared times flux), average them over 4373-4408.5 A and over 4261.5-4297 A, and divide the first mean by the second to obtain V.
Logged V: 1.1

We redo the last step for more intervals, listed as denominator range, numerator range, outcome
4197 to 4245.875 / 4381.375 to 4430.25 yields 1.08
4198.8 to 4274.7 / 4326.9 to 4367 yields 0.97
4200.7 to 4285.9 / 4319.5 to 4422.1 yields 1.02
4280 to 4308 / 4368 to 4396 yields 1.06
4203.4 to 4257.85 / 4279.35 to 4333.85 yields 1.00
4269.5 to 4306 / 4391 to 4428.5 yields 1.08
